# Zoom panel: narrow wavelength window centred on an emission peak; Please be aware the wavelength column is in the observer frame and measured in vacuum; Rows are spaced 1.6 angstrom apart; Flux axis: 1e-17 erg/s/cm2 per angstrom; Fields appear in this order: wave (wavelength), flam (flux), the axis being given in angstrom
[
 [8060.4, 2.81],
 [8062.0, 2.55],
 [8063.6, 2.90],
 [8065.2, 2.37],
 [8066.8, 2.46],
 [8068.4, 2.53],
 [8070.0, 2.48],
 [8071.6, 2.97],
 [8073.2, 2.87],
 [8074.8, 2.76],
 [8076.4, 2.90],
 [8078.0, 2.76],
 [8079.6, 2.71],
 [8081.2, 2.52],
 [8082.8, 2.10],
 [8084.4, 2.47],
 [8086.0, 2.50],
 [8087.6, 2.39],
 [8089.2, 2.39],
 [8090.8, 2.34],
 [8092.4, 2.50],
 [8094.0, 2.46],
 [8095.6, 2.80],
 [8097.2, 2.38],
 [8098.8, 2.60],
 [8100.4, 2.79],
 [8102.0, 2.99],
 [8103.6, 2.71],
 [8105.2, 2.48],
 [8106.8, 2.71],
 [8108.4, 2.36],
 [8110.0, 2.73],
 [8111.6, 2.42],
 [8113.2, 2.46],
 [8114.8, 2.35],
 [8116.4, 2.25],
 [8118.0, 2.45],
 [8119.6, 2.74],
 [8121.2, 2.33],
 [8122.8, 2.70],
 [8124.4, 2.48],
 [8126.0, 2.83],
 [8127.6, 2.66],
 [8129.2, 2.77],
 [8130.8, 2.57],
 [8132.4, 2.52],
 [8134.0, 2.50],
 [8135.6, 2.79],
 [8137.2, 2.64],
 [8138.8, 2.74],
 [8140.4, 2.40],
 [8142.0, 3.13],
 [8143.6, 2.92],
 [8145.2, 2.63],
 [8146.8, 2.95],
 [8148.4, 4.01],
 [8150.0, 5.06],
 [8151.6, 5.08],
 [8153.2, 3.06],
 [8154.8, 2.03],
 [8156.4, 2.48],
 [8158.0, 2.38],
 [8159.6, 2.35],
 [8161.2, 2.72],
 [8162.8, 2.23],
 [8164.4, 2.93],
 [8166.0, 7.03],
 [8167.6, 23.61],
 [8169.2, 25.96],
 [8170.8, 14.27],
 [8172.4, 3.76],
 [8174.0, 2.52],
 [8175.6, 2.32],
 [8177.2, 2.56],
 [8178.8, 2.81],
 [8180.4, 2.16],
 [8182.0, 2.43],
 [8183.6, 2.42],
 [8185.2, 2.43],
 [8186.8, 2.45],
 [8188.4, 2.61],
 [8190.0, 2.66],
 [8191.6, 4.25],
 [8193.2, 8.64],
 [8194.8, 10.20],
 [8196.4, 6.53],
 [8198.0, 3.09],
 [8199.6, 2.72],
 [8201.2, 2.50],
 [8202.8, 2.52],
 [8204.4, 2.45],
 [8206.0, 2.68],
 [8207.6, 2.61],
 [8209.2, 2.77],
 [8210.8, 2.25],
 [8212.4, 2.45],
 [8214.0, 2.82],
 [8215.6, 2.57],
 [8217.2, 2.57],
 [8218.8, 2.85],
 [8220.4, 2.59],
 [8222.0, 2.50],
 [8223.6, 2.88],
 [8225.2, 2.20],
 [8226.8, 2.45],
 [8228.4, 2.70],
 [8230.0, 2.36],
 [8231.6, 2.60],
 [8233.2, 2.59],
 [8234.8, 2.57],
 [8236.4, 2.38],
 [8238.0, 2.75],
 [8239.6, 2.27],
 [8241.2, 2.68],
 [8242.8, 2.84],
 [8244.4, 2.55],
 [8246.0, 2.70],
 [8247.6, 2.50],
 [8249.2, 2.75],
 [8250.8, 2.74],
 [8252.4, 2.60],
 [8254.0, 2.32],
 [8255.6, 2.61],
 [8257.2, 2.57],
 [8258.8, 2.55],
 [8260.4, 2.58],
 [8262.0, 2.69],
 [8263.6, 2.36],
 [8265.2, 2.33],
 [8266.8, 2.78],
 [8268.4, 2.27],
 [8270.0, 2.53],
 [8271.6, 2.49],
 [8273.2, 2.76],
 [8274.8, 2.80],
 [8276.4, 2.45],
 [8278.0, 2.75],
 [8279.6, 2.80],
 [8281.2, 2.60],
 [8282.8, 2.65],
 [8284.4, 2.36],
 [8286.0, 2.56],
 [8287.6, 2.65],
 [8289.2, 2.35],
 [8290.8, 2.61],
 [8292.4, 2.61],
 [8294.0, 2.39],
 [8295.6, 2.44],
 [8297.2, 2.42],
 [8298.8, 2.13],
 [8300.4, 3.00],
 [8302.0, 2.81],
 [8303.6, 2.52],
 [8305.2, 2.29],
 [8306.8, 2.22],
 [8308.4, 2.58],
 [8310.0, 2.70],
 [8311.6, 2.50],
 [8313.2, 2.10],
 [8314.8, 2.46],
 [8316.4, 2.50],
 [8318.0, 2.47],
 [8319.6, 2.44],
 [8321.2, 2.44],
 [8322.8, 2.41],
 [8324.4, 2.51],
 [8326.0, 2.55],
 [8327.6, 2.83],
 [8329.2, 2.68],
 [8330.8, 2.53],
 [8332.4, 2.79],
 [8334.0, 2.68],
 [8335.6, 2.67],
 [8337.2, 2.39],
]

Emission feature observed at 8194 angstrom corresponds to [N II]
